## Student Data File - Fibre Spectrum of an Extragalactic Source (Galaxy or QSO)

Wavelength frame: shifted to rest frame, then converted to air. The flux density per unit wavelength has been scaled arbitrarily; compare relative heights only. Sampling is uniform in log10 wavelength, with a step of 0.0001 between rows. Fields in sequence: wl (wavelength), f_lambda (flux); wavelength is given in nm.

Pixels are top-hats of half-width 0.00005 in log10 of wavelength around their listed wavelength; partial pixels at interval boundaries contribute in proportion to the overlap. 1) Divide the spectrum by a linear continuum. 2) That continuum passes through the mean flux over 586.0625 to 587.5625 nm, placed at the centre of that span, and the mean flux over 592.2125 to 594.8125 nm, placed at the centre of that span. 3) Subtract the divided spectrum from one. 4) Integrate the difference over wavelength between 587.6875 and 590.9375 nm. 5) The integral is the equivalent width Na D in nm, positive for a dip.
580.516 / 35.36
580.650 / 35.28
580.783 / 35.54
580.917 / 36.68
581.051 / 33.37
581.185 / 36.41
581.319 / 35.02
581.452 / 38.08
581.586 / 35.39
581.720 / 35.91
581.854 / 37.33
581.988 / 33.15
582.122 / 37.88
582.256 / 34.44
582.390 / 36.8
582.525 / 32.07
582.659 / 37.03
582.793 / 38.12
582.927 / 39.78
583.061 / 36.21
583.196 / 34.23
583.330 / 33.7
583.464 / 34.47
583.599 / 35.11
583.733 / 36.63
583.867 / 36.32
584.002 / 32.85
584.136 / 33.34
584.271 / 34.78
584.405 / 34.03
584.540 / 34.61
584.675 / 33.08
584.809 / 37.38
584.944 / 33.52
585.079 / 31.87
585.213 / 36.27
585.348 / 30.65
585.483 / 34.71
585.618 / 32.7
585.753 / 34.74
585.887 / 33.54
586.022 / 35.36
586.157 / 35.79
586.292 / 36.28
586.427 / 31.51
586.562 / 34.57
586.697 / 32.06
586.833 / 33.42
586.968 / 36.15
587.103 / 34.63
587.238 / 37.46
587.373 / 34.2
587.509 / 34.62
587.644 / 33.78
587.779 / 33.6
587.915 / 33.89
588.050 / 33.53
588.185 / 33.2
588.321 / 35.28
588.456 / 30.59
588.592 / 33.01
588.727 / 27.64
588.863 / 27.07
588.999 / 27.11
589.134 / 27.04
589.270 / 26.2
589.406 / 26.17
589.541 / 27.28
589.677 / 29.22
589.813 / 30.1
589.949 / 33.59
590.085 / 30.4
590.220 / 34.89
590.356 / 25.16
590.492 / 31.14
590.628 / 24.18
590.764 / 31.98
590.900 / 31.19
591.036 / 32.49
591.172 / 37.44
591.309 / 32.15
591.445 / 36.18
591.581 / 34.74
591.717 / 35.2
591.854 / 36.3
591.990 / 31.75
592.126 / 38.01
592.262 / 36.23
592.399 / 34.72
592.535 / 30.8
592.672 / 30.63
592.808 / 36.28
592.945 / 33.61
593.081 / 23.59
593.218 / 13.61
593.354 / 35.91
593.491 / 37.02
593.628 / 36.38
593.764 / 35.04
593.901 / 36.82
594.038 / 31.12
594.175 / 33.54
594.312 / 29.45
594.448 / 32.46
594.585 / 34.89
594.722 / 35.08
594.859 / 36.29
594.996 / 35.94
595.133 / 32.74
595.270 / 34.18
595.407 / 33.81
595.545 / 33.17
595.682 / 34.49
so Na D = 0.35 nm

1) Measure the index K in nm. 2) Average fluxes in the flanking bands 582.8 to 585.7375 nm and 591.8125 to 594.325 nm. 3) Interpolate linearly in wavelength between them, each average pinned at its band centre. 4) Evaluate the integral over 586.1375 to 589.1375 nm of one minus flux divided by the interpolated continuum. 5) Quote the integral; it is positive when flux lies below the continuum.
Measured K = 0.08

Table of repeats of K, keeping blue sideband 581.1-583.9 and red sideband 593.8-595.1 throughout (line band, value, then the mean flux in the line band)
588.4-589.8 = 0.27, 28.2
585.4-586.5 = 0.03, 34.3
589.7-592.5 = 0.14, 32.8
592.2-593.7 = 0.11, 31.7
